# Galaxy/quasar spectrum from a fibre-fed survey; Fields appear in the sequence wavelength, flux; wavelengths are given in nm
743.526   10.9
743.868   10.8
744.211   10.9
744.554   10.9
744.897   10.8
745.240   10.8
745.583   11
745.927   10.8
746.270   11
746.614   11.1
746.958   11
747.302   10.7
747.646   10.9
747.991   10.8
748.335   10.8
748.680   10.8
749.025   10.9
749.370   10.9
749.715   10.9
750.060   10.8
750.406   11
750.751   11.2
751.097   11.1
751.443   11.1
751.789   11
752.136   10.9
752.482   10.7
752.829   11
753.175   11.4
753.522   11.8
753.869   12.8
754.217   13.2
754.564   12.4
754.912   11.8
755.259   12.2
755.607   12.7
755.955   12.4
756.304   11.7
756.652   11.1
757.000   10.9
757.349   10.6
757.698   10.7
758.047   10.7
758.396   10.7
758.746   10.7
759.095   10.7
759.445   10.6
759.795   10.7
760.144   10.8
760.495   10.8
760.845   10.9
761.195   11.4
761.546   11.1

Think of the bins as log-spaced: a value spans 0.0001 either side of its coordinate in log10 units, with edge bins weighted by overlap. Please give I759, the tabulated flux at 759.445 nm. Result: 10.6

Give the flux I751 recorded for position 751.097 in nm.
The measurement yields 11.1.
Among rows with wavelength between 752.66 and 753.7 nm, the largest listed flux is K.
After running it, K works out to 11.8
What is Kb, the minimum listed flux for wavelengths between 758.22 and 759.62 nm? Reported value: 10.6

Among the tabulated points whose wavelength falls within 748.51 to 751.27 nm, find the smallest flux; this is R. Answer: 10.8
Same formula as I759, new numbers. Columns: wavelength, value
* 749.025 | 10.9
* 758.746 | 10.7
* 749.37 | 10.9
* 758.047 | 10.7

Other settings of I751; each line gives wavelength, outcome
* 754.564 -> 12.4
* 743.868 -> 10.8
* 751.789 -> 11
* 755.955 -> 12.4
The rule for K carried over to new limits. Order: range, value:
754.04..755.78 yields 13.2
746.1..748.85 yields 11.1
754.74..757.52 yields 12.7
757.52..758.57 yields 10.7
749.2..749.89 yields 10.9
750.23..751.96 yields 11.2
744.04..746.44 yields 11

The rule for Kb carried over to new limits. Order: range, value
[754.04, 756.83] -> 11.1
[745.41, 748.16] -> 10.7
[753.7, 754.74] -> 12.4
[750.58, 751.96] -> 11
